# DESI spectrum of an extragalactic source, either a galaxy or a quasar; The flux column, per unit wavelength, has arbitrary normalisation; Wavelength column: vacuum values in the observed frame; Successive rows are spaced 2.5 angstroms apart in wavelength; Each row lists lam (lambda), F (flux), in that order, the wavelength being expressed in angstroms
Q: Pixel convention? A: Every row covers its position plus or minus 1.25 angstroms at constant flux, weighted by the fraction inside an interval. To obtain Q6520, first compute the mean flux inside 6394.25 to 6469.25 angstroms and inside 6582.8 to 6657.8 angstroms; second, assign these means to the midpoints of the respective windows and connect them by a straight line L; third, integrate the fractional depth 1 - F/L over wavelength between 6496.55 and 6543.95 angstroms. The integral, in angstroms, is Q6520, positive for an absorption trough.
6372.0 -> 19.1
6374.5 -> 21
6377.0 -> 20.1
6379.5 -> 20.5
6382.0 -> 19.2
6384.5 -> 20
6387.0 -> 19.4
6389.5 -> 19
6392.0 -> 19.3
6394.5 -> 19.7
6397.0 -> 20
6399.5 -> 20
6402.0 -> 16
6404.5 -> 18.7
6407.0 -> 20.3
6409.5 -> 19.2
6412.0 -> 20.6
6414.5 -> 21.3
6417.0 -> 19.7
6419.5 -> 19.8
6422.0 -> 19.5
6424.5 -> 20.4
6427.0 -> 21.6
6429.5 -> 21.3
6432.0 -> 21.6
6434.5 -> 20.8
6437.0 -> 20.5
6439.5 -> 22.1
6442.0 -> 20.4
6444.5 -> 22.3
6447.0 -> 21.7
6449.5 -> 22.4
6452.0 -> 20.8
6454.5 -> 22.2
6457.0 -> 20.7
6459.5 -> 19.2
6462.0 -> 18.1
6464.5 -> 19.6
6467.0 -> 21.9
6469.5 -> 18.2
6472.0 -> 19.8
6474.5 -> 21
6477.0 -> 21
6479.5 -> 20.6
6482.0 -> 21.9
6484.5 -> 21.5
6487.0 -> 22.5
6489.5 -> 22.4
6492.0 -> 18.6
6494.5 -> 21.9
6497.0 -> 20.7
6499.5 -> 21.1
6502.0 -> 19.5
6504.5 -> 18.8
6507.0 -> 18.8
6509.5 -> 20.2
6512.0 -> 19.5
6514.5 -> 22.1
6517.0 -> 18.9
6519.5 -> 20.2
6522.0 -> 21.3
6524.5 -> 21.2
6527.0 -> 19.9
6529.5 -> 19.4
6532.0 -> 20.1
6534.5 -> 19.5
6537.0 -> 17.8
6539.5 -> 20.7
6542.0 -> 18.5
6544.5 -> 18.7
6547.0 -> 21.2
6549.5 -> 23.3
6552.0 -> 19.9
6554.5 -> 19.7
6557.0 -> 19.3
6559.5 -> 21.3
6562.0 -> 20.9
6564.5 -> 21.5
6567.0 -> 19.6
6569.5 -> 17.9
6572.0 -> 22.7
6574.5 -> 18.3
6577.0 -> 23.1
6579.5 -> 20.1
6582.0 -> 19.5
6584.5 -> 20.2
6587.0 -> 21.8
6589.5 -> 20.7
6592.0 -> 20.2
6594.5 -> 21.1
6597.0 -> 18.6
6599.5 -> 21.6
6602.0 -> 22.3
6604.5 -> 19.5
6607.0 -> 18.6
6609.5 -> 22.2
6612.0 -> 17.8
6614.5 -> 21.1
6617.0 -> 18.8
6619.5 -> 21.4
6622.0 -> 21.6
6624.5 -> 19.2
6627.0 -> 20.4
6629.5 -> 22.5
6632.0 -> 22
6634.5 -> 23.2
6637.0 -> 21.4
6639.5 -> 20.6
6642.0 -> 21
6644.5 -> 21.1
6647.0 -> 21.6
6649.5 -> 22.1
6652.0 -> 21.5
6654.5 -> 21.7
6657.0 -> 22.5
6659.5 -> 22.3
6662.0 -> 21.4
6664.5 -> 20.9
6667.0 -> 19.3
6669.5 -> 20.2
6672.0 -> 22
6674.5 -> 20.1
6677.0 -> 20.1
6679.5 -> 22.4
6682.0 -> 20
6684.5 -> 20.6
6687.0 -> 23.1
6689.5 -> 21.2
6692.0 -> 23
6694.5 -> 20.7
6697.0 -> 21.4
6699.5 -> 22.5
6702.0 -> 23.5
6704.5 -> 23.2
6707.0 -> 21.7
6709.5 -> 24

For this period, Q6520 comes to 1.8 angstroms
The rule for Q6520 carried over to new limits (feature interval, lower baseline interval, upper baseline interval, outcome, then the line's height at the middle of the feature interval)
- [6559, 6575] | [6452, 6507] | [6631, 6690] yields 0.4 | 20.9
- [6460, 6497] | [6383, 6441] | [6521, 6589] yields -0.9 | 20.1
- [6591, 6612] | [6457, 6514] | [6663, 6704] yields 0.6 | 20.9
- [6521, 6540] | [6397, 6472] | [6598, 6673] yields 0.7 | 20.7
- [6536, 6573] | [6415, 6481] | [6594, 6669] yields 1.1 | 20.8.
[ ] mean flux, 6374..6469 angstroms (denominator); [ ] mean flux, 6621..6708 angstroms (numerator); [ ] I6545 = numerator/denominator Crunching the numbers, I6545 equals 1.1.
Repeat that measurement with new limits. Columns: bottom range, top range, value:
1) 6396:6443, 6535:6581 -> 1.00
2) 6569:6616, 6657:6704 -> 1.05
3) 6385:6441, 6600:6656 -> 1.05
